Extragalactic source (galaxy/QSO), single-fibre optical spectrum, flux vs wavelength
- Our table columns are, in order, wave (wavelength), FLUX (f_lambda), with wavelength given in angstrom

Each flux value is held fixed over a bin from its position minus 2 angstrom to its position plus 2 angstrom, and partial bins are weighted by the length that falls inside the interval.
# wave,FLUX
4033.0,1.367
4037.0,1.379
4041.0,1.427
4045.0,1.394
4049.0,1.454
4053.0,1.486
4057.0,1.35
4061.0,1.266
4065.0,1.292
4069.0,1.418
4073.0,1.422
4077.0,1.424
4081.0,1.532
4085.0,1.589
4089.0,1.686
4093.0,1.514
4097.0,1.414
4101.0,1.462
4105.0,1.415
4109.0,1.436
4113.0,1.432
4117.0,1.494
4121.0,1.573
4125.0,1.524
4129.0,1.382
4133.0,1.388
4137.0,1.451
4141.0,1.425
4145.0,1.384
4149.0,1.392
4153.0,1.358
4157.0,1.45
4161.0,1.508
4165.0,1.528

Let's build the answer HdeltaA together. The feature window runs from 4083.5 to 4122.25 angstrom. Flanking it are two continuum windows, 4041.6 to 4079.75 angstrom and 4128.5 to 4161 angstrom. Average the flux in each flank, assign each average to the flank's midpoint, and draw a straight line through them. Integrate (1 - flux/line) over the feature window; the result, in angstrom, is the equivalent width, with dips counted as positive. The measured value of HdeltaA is -2.7 angstrom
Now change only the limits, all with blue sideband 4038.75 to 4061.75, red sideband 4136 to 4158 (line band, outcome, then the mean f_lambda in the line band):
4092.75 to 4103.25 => -0.4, 1.45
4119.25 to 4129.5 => -0.7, 1.51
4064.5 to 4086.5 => -0.8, 1.45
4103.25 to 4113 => -0.2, 1.43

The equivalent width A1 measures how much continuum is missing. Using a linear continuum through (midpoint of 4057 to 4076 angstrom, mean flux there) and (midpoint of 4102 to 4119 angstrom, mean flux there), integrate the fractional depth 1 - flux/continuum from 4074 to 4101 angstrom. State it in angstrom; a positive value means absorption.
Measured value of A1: -2.3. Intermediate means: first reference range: 1.35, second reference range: 1.45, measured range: 1.52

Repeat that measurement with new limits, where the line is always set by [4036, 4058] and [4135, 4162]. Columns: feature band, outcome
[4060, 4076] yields 0.7 angstrom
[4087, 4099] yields -1.0 angstrom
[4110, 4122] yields -0.6 angstrom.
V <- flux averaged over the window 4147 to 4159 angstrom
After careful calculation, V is 1.4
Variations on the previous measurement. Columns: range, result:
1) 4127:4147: 1.41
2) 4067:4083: 1.45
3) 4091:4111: 1.45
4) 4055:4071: 1.33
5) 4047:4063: 1.39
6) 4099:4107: 1.44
